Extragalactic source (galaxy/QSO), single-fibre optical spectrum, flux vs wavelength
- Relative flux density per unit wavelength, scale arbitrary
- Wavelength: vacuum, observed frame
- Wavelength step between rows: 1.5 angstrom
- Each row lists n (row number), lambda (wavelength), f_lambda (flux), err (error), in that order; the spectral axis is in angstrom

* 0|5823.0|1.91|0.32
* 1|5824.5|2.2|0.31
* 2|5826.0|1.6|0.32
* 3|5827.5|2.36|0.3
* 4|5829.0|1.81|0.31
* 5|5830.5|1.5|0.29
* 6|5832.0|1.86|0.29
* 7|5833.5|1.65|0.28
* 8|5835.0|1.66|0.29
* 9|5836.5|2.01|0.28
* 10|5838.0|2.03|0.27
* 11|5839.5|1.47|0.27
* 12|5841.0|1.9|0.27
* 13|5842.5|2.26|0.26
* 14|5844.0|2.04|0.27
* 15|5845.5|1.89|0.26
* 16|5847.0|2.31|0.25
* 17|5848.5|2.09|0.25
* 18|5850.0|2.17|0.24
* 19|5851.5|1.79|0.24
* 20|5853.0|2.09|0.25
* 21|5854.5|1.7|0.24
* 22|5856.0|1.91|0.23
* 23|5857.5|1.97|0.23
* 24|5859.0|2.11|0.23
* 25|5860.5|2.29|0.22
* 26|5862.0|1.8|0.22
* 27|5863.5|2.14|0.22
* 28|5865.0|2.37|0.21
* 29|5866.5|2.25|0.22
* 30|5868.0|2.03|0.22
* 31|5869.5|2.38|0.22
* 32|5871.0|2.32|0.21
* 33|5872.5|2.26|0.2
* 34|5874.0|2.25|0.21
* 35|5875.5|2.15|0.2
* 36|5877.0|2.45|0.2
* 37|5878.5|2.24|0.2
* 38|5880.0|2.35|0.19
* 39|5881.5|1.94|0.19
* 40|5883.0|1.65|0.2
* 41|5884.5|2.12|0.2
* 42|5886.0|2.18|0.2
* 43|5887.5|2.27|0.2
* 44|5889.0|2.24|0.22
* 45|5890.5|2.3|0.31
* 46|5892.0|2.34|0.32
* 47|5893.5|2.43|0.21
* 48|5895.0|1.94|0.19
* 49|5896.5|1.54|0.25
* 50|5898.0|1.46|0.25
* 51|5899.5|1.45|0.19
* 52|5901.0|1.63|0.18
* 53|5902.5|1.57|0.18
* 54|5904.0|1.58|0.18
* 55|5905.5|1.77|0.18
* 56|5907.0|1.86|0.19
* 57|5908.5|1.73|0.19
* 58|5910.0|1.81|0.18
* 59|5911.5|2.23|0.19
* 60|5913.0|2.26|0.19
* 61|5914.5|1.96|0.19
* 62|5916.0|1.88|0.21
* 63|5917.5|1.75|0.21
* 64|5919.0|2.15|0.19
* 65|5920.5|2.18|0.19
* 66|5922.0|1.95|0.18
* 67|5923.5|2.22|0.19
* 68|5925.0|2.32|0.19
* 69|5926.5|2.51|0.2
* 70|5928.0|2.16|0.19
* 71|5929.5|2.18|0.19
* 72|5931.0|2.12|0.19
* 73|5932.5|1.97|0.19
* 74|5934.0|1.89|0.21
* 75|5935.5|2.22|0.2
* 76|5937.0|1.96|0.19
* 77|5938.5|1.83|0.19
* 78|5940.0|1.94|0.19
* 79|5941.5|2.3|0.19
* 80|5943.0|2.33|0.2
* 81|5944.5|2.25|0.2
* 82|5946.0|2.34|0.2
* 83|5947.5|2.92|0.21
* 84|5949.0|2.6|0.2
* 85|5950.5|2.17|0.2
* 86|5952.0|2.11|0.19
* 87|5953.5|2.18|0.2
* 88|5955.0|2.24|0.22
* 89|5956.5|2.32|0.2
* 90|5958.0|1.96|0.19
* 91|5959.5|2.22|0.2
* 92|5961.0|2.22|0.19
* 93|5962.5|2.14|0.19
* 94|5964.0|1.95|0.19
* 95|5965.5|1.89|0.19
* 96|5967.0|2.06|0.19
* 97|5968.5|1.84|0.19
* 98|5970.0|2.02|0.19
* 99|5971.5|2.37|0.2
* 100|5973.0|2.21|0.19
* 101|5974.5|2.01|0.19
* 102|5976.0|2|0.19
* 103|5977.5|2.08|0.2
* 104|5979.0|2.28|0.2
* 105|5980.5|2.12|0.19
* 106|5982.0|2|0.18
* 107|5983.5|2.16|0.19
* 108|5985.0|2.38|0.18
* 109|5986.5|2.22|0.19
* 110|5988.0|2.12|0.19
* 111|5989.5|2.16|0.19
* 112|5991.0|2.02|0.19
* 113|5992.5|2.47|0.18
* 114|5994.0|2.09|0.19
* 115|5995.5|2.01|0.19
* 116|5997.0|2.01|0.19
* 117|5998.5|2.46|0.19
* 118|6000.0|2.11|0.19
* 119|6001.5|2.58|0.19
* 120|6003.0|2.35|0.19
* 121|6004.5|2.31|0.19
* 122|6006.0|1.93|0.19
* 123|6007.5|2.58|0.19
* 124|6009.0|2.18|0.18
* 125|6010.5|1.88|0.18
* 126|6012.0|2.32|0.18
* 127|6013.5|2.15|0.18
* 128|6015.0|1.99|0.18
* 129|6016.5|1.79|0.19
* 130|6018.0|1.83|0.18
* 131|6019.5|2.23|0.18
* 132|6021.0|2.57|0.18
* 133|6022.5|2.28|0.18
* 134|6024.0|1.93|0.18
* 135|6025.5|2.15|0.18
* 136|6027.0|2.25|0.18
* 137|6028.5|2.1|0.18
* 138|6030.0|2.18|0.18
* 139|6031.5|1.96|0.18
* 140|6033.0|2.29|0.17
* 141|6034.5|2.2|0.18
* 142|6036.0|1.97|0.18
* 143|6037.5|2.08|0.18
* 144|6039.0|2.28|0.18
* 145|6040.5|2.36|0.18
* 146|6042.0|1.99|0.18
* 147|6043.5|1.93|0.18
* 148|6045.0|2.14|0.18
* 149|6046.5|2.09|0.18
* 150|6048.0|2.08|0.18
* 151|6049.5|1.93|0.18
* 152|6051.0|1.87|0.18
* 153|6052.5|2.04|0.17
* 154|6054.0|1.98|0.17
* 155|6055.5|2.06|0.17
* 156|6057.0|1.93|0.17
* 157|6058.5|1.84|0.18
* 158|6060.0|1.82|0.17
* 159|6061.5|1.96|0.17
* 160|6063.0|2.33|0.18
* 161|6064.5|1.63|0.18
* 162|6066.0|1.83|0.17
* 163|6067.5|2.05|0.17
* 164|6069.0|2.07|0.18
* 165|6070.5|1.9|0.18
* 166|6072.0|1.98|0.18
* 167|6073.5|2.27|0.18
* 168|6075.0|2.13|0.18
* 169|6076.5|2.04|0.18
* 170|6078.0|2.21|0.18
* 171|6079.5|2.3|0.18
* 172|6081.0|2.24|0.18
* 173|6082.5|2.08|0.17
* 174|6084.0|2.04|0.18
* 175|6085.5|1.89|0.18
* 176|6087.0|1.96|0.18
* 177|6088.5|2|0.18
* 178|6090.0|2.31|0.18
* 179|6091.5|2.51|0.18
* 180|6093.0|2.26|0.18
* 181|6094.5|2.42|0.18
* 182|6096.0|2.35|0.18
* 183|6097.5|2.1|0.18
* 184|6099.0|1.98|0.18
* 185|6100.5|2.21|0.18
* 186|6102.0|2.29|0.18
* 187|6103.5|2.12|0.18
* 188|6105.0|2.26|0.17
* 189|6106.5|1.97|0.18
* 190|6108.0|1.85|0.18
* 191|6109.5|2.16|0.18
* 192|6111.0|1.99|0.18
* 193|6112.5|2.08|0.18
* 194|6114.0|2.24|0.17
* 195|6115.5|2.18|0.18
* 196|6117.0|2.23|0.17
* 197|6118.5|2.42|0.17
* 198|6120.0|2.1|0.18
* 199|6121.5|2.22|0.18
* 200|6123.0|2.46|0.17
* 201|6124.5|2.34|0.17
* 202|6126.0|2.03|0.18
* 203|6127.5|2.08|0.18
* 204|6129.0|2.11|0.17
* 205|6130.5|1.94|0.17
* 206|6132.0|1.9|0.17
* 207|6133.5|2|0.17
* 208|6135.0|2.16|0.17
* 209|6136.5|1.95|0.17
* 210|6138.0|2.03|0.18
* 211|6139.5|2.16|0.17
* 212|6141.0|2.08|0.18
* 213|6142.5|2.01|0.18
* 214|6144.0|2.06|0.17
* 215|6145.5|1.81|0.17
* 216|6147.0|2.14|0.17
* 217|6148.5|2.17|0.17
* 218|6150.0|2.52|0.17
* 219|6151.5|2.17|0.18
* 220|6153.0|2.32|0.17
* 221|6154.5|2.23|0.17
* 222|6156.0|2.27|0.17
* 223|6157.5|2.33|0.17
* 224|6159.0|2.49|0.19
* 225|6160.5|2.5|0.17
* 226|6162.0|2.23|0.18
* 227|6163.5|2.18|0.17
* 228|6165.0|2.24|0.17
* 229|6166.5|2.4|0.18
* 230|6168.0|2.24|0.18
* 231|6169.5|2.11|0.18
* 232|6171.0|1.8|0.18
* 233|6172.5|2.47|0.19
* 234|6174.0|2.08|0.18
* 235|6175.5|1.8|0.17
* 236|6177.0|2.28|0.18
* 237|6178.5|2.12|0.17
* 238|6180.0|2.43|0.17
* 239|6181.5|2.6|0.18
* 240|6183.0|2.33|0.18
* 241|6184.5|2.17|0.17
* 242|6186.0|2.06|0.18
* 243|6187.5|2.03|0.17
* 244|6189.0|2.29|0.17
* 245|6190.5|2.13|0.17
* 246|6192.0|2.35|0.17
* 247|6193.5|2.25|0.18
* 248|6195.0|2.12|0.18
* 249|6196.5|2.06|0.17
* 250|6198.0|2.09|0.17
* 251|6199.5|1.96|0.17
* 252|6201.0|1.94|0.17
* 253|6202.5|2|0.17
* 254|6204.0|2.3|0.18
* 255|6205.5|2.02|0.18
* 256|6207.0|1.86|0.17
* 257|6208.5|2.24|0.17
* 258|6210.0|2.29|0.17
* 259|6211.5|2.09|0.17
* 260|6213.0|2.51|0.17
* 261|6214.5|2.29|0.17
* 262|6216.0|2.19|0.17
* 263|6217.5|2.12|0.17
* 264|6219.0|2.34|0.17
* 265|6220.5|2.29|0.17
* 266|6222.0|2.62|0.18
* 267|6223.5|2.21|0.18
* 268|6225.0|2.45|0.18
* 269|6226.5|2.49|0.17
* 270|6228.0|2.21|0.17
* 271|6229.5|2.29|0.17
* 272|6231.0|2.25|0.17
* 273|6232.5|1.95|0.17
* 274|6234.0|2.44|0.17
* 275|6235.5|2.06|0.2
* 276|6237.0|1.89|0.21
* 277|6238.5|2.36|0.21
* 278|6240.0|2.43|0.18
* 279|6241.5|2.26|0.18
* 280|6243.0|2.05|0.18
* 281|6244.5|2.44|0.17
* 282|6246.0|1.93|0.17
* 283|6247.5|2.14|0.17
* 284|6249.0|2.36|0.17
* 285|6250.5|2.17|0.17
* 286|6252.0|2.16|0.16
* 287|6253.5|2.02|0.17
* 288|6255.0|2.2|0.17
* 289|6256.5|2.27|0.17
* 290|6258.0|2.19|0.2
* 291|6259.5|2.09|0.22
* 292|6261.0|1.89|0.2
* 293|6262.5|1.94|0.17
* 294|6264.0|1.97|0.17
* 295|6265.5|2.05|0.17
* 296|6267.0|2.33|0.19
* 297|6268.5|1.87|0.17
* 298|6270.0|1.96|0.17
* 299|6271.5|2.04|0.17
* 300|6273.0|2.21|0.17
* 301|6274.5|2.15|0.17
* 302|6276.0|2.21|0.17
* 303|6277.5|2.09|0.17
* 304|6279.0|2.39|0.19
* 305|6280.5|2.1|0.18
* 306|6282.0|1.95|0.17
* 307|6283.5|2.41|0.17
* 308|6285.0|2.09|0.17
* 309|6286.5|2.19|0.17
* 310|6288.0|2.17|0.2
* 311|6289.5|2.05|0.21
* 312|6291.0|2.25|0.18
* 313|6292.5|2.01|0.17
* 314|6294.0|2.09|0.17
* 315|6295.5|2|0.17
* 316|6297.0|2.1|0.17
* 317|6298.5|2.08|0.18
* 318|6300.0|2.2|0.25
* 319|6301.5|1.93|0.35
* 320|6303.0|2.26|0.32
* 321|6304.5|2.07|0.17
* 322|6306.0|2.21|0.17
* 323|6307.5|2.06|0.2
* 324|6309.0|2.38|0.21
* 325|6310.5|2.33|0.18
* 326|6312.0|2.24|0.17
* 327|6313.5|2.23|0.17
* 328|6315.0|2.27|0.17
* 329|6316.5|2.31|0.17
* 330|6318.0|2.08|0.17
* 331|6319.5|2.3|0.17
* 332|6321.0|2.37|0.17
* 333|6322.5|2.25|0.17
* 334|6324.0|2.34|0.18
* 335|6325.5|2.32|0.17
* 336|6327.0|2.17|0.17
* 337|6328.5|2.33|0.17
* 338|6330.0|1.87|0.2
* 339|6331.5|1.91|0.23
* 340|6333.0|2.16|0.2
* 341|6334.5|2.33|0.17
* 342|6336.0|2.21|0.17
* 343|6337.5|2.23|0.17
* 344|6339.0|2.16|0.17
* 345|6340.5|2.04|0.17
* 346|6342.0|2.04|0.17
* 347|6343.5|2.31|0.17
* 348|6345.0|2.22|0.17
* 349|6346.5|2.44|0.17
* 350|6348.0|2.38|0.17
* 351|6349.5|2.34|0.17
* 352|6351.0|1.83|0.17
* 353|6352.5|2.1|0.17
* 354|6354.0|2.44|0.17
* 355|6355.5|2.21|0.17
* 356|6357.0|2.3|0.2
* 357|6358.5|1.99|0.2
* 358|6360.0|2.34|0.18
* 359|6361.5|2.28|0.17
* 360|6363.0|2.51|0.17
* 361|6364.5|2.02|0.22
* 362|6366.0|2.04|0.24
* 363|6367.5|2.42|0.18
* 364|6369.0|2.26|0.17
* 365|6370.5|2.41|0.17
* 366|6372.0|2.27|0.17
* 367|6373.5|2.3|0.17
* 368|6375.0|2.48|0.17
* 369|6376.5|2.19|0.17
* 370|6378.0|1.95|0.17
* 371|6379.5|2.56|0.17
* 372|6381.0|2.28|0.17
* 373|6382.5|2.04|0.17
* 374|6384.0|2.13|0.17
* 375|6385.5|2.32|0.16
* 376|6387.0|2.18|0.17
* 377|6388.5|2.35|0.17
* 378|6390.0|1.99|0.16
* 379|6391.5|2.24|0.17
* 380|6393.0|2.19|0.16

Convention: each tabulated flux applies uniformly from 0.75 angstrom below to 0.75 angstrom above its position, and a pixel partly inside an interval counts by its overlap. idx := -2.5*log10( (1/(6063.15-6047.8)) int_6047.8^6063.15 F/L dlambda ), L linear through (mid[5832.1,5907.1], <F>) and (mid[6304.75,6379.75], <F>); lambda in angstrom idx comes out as 0.07 mag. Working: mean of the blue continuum 2.01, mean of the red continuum 2.23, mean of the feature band 1.97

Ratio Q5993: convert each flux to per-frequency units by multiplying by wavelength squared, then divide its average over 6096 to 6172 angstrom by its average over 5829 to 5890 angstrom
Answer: 1.15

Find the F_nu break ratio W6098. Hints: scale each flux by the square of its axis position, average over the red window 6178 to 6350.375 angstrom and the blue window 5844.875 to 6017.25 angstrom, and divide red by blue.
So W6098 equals 1.16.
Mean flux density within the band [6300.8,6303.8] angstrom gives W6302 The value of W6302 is 2.1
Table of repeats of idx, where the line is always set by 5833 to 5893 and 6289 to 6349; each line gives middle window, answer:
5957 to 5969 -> 0.034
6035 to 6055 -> 0.036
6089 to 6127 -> -0.029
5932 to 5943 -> 0.035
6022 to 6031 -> -0.008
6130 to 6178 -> -0.003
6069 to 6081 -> 0.006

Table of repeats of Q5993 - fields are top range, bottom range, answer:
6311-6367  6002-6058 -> 1.16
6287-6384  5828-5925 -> 1.28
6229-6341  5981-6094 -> 1.11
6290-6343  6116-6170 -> 1.05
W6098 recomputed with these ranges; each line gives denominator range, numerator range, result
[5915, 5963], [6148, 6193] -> 1.12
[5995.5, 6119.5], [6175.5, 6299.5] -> 1.09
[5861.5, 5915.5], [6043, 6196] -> 1.13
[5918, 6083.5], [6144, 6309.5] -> 1.10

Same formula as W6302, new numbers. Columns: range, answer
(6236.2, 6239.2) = 2.12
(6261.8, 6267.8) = 2.07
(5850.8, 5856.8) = 1.87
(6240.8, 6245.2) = 2.25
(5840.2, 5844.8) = 2.06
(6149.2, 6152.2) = 2.35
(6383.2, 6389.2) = 2.24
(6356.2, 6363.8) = 2.28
